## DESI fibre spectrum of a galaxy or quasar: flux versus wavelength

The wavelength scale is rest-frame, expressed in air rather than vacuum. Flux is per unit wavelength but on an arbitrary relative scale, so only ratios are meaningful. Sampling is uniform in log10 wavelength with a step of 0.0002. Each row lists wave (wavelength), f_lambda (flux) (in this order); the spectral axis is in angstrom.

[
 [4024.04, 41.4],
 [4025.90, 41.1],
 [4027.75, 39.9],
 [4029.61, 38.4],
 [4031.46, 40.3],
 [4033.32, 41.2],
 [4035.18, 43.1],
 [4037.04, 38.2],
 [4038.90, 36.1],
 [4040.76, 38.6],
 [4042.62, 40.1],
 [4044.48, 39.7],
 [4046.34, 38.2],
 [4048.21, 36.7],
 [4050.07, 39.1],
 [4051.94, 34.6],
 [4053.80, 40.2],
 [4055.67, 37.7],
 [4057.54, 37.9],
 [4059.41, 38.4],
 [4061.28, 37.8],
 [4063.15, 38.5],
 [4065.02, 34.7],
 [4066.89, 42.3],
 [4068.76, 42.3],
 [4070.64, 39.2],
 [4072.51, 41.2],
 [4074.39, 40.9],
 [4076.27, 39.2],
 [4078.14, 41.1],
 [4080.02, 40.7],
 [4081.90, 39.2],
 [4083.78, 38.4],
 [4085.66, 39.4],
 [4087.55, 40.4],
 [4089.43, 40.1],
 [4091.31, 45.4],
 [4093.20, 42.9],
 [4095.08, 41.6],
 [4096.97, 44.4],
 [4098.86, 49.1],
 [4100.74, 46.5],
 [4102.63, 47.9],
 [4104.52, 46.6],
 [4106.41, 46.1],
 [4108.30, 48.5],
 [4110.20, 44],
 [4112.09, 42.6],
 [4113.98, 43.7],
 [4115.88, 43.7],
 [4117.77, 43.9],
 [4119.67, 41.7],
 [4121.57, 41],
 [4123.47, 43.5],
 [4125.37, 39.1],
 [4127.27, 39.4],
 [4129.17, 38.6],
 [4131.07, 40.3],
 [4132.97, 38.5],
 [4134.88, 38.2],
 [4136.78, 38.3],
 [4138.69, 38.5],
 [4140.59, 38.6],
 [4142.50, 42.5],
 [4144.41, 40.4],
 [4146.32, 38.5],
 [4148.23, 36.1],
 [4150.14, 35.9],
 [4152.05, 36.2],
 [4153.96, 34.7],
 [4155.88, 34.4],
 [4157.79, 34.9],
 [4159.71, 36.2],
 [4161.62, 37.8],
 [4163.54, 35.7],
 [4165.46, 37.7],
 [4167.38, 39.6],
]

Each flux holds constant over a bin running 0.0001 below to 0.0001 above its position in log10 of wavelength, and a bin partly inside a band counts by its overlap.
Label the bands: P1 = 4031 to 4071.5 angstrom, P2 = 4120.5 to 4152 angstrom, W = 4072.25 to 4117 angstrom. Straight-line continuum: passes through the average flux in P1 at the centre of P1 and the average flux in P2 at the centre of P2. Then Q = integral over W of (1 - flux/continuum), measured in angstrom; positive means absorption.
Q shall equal -4.7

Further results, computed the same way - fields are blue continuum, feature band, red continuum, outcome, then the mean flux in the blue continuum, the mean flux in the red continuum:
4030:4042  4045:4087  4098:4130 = 2.2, 39.5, 43.9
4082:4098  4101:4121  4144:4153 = -2.4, 41.5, 37.2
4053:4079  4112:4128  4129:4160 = -1.6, 39.4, 37.7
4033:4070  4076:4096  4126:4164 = -1.3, 38.7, 37.7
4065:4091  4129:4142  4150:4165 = -0.6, 40.3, 35.8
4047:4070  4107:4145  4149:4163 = -4.9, 38.4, 35.7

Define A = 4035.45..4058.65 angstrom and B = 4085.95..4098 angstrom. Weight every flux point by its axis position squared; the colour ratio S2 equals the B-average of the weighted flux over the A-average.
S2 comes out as 1.13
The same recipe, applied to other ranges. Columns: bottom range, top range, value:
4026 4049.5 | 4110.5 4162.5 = 1.05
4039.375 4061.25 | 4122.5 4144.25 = 1.08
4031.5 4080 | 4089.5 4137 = 1.13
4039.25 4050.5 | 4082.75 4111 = 1.17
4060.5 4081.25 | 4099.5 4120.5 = 1.15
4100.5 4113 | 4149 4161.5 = 0.79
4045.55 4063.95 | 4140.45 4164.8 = 1.02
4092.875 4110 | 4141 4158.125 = 0.83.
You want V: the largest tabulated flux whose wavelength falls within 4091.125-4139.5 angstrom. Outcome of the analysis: 49.1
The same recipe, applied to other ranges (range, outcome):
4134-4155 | 42.5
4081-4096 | 45.4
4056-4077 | 42.3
